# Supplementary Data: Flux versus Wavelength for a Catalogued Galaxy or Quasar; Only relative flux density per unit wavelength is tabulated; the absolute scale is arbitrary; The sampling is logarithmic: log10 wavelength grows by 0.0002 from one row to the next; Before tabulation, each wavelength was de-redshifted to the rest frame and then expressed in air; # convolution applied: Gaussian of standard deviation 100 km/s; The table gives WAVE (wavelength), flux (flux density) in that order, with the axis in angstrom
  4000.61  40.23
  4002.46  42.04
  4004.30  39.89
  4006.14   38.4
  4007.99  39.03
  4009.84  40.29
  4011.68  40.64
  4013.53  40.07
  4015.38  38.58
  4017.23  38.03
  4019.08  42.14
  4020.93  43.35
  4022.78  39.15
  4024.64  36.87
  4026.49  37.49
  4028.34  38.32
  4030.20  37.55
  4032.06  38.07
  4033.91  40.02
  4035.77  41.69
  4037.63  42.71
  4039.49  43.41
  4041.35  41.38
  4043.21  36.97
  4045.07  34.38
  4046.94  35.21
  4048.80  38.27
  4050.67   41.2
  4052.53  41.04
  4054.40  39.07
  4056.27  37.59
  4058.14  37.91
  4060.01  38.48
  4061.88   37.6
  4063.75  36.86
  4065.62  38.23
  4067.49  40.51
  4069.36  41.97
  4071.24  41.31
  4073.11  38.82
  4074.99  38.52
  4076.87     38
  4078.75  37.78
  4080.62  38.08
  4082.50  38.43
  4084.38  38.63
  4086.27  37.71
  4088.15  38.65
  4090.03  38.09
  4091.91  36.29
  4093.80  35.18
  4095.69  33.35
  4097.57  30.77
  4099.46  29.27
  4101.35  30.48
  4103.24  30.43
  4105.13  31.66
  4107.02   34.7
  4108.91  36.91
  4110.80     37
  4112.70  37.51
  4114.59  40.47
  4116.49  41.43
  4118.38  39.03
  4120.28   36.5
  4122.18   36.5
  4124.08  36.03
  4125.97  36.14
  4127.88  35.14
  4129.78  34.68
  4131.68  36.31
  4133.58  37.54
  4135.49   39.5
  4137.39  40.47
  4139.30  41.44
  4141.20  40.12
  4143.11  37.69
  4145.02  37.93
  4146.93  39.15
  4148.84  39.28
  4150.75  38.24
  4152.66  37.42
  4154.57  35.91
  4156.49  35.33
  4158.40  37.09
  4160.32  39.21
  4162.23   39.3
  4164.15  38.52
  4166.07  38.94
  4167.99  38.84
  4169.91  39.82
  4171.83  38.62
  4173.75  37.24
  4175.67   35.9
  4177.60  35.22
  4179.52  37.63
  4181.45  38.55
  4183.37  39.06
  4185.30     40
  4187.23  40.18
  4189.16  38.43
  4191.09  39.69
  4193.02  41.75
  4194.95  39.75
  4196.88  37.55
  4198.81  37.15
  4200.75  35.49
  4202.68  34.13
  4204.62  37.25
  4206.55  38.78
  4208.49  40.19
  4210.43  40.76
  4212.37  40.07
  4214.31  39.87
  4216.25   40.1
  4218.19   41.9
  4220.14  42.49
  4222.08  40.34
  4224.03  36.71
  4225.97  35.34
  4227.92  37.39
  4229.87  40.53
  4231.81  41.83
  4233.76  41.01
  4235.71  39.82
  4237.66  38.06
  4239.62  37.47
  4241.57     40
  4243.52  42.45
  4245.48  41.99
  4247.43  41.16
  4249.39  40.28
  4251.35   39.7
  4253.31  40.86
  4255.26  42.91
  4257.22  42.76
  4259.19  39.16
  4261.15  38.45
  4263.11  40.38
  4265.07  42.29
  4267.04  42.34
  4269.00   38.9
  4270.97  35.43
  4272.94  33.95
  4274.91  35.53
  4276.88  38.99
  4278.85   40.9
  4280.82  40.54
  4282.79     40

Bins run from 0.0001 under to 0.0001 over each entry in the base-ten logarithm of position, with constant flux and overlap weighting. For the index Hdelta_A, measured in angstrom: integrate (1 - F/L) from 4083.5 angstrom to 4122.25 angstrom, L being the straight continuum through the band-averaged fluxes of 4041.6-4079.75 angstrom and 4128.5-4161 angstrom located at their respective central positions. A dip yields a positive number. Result 2.60 angstrom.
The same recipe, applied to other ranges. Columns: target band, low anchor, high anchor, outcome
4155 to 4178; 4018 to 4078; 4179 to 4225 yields 0.74 angstrom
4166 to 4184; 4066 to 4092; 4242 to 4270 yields 0.93 angstrom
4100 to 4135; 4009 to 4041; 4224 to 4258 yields 3.51 angstrom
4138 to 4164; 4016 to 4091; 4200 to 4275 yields 0.60 angstrom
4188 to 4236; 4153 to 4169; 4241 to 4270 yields 0.47 angstrom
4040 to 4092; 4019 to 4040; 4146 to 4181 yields 1.08 angstrom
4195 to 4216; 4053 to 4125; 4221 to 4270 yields 0.56 angstrom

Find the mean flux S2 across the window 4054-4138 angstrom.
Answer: 37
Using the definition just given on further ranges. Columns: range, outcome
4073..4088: 38.2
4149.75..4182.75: 37.8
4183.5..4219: 39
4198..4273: 39.6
